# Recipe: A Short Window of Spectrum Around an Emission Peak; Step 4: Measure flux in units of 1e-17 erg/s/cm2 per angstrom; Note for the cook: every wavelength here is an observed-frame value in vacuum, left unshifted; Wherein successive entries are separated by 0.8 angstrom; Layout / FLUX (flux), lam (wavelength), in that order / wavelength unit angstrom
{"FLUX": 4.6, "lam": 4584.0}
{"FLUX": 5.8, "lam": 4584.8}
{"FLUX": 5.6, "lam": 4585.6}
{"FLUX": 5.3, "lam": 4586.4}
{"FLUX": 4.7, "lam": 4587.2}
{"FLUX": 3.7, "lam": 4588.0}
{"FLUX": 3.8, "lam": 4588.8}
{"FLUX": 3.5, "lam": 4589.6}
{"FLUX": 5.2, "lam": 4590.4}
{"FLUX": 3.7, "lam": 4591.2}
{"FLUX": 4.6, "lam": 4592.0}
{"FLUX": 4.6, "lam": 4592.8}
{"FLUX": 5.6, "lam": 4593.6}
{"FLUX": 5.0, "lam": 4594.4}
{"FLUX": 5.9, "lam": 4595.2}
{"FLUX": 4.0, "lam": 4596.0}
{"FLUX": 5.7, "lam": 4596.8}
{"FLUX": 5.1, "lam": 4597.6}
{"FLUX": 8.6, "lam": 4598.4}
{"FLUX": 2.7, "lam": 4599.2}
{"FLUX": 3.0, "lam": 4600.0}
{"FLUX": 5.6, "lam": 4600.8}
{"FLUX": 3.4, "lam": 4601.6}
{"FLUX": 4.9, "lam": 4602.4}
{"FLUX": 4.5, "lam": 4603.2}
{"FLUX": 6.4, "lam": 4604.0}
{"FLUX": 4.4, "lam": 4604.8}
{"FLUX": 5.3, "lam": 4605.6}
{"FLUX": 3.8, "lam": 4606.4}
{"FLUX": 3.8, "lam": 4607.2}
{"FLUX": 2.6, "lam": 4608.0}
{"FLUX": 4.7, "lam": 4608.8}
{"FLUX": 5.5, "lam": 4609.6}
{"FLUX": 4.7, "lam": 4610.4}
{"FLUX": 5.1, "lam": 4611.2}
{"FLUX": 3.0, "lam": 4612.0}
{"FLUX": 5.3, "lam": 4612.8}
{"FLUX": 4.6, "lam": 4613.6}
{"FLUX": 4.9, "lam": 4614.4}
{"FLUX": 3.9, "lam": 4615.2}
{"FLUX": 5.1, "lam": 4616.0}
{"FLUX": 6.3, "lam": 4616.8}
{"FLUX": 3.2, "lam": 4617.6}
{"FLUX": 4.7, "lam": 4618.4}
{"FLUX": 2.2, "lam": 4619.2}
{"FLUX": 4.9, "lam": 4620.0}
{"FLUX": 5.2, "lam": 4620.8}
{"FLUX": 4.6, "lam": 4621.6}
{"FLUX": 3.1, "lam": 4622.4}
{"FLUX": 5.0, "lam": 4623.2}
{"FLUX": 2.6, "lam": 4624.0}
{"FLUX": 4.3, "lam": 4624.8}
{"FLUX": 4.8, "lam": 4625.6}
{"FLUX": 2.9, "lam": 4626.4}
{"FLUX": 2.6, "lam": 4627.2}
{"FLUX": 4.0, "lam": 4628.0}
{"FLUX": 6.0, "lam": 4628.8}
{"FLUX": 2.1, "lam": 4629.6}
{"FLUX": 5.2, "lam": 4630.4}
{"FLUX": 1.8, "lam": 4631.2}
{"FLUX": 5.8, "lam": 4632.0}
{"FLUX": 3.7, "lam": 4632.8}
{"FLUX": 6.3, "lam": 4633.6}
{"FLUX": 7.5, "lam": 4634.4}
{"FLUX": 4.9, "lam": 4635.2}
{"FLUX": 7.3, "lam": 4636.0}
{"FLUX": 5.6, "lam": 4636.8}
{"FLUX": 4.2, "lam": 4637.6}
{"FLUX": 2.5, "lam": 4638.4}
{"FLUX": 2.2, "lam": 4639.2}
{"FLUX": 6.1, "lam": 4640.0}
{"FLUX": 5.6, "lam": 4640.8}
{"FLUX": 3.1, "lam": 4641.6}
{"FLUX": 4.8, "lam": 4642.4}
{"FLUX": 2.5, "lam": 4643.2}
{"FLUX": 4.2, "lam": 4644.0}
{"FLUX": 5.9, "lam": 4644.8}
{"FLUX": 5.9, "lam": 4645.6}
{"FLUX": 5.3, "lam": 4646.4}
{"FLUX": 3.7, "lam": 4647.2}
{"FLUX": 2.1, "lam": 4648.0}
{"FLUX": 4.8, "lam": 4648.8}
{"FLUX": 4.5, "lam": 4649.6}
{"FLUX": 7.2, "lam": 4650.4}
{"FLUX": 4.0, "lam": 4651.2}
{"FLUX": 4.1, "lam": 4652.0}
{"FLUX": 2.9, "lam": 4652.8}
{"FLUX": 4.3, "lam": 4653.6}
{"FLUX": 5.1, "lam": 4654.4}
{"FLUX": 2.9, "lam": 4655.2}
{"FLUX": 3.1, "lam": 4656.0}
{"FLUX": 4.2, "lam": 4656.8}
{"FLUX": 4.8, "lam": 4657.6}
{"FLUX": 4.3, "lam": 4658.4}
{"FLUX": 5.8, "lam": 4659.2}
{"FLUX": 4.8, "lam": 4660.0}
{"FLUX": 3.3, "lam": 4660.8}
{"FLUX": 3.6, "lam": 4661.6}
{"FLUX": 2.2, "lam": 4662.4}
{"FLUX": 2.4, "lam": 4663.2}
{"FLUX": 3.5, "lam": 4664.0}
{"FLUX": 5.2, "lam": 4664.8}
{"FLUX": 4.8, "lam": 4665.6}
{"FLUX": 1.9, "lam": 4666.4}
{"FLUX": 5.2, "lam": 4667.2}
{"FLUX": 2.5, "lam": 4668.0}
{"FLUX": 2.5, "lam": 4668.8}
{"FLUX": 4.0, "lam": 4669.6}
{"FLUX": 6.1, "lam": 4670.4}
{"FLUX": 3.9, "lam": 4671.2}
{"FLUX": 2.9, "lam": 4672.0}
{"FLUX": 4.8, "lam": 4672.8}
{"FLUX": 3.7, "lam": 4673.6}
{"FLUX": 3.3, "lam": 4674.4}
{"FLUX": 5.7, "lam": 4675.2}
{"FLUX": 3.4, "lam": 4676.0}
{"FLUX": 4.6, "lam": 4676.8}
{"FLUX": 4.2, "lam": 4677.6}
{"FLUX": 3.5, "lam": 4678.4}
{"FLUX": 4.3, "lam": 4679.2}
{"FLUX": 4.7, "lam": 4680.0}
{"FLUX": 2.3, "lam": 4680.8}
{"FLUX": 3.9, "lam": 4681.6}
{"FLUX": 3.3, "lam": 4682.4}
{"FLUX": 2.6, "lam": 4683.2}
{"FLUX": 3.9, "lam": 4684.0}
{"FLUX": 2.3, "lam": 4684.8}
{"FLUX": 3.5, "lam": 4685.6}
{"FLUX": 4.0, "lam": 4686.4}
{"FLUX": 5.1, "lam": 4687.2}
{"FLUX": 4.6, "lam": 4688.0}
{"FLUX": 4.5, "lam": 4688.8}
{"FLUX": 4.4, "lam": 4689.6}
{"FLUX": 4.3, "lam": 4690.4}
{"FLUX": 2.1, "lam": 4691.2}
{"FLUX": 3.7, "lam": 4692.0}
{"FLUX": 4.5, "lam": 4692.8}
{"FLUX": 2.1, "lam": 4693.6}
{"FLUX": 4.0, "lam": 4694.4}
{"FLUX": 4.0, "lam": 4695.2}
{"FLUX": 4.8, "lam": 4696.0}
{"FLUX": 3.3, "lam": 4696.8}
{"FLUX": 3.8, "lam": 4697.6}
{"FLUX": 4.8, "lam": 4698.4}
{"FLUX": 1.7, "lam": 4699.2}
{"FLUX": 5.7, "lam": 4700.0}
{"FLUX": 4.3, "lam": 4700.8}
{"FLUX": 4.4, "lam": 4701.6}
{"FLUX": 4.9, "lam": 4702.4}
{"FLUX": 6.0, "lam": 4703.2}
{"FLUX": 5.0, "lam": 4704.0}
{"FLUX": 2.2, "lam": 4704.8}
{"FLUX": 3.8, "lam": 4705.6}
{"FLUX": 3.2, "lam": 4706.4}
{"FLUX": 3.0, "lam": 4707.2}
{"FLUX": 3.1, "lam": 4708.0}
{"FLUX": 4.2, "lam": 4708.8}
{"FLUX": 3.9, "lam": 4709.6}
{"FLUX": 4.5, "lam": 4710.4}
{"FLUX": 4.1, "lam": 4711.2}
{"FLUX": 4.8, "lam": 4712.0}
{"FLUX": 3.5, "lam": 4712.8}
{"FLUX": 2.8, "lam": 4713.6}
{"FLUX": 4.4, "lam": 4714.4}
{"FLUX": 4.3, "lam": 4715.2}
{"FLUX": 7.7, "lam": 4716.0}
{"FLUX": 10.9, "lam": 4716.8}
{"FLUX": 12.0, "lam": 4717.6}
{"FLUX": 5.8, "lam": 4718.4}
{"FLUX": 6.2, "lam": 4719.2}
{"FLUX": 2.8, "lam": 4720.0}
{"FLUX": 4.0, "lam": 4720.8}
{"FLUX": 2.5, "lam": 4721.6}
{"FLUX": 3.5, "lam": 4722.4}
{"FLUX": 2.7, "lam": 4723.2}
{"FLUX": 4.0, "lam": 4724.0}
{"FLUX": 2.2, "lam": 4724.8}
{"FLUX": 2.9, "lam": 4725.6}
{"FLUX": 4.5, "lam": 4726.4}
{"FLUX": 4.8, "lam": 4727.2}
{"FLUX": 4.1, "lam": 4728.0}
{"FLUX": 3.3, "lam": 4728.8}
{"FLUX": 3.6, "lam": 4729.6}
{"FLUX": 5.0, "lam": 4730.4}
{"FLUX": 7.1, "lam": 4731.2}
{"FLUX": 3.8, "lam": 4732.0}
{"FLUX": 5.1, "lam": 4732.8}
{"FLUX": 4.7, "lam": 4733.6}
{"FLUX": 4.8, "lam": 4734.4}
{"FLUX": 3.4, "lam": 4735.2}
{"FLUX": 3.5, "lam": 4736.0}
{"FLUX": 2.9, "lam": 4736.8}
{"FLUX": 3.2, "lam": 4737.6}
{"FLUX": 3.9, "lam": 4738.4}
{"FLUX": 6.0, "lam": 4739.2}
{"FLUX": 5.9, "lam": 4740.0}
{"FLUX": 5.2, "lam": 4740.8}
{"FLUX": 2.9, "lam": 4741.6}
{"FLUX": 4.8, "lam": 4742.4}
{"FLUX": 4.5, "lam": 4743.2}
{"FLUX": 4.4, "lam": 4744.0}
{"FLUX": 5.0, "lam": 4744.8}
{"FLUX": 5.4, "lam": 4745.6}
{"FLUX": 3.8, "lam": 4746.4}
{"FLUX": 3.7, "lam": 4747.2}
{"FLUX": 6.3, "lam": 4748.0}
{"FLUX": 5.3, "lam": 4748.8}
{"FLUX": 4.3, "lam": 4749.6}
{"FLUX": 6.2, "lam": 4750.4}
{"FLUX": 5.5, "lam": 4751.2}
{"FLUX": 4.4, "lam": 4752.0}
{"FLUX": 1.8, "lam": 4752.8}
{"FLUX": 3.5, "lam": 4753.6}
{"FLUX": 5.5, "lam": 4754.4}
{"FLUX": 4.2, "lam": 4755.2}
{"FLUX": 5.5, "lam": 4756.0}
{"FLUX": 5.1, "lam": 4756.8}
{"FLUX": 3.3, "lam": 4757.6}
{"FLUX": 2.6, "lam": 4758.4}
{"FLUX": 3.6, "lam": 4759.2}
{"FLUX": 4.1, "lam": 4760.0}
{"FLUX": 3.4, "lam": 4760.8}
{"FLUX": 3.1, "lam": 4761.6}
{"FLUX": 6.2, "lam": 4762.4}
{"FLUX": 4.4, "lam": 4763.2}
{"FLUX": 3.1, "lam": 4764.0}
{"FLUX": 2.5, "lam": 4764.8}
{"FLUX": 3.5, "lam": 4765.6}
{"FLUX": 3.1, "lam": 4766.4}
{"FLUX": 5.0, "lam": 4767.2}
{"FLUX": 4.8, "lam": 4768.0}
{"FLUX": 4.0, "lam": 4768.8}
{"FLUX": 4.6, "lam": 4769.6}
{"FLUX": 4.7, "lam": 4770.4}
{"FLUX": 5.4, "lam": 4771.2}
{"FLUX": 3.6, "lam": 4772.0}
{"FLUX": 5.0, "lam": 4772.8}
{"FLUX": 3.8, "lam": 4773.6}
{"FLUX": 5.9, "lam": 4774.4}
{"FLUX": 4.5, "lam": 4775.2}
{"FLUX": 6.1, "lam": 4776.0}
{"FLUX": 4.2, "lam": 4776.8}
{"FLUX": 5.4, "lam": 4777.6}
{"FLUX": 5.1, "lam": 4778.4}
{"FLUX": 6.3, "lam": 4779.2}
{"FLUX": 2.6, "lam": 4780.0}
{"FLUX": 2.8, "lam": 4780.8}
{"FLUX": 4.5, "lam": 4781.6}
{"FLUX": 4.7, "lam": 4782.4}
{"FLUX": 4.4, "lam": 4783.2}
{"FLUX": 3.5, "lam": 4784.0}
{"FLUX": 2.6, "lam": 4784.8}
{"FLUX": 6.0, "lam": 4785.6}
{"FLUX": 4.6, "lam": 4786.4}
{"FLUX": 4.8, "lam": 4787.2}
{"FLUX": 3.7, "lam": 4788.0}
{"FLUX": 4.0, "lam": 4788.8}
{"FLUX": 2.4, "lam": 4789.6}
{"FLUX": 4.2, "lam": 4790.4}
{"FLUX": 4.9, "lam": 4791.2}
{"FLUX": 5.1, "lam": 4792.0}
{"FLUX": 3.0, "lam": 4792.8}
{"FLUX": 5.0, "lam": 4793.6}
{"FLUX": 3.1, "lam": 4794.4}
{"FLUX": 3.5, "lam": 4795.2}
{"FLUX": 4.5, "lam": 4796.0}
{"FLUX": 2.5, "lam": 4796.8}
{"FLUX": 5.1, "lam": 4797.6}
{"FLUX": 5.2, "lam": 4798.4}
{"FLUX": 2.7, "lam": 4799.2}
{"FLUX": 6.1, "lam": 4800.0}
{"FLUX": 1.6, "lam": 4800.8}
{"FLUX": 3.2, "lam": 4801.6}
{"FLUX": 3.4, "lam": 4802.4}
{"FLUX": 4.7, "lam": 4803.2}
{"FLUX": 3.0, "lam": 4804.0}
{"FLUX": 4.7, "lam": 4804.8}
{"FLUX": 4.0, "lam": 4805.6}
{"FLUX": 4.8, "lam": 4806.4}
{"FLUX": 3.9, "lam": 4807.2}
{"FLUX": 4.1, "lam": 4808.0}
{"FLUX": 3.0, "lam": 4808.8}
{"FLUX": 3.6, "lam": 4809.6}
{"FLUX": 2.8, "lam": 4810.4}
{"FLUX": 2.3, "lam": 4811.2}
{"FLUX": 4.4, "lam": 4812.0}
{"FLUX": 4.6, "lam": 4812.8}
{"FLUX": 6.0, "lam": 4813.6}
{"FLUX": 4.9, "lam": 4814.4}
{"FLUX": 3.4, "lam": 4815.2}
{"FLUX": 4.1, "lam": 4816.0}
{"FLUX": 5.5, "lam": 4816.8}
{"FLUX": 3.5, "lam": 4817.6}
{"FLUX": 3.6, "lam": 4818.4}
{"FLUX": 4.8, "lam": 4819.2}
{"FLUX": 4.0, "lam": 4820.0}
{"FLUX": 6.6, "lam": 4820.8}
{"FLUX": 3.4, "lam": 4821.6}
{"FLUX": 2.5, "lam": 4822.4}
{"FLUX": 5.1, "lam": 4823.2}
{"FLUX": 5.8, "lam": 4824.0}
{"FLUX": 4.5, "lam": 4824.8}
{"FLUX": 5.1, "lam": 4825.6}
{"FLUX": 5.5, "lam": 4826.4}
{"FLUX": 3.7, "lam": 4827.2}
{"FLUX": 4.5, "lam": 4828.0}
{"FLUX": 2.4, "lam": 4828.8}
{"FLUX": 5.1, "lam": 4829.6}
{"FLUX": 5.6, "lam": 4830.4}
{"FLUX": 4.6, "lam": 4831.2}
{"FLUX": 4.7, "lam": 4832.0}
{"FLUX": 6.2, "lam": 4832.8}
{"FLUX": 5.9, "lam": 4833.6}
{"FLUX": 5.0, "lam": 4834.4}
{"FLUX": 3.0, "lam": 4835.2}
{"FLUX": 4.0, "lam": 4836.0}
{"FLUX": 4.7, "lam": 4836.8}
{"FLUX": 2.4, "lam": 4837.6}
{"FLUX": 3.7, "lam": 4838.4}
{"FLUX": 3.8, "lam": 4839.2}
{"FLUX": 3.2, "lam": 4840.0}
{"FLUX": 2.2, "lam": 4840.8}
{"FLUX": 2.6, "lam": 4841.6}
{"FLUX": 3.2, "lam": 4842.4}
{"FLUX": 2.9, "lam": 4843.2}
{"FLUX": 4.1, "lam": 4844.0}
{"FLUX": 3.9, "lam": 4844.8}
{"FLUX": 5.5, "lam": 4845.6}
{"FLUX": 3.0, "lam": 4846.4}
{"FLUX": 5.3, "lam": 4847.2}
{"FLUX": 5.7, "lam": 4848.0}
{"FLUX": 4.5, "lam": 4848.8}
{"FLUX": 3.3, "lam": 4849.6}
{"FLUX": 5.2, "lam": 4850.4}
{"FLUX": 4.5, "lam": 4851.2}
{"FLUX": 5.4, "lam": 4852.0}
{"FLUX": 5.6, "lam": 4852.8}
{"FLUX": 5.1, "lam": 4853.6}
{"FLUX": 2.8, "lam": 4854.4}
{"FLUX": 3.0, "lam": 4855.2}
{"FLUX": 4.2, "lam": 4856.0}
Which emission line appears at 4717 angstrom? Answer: H-gamma 4340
